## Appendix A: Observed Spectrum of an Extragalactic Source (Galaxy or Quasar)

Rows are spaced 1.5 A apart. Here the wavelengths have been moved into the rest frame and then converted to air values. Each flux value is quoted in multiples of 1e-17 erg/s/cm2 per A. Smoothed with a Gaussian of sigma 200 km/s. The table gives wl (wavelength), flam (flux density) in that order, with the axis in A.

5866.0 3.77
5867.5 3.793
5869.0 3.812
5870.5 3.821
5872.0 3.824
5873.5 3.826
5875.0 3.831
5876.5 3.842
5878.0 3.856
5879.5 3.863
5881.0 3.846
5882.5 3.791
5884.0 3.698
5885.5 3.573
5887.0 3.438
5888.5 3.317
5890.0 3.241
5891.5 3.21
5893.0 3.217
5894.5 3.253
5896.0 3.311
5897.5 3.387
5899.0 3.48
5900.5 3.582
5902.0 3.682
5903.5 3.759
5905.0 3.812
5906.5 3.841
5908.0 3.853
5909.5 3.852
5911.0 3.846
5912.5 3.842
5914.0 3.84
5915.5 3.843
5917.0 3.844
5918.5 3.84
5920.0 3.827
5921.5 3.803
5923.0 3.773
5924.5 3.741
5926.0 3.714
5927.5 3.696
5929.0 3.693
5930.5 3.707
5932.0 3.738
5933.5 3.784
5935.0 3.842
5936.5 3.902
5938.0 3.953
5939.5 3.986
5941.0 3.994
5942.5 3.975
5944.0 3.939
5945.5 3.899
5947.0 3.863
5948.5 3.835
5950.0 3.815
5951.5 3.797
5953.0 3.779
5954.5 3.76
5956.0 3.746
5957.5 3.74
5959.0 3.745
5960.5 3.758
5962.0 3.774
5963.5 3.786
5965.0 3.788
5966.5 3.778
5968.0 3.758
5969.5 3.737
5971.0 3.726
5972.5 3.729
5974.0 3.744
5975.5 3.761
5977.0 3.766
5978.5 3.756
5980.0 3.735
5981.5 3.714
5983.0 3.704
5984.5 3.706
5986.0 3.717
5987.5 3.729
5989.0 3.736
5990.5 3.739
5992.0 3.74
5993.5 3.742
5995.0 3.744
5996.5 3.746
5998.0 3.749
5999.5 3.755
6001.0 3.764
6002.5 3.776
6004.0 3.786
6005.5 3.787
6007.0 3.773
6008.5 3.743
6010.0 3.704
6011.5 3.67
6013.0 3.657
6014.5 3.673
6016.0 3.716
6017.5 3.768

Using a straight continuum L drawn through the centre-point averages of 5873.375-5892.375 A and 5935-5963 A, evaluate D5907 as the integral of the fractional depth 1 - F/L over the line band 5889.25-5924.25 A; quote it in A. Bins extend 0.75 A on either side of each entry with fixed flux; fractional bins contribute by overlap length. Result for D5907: 0.6 A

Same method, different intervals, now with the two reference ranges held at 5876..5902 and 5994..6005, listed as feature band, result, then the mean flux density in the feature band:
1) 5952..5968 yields -0.39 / 3.77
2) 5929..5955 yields -1.54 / 3.85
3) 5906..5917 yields -0.84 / 3.85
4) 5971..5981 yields -0.10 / 3.75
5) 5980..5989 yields 0.03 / 3.72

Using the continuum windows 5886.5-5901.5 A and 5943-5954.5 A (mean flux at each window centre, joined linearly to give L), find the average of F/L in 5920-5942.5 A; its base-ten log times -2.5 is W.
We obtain -0.038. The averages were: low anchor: 3.35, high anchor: 3.84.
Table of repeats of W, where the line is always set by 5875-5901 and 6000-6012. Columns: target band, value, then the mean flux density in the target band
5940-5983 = -0.036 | 3.79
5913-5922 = -0.072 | 3.83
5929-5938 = -0.053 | 3.8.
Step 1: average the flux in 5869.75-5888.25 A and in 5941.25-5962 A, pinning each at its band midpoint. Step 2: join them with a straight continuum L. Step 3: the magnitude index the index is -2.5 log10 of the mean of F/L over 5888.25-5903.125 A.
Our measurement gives 0.12 mag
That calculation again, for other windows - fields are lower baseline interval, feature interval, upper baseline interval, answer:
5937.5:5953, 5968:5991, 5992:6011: 0.022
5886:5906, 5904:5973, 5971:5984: -0.063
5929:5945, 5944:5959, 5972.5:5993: 0.006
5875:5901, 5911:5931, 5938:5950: -0.007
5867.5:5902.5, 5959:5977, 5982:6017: -0.018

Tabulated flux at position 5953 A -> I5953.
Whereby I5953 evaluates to 3.779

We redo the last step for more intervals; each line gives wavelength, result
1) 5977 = 3.766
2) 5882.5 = 3.791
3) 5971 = 3.726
